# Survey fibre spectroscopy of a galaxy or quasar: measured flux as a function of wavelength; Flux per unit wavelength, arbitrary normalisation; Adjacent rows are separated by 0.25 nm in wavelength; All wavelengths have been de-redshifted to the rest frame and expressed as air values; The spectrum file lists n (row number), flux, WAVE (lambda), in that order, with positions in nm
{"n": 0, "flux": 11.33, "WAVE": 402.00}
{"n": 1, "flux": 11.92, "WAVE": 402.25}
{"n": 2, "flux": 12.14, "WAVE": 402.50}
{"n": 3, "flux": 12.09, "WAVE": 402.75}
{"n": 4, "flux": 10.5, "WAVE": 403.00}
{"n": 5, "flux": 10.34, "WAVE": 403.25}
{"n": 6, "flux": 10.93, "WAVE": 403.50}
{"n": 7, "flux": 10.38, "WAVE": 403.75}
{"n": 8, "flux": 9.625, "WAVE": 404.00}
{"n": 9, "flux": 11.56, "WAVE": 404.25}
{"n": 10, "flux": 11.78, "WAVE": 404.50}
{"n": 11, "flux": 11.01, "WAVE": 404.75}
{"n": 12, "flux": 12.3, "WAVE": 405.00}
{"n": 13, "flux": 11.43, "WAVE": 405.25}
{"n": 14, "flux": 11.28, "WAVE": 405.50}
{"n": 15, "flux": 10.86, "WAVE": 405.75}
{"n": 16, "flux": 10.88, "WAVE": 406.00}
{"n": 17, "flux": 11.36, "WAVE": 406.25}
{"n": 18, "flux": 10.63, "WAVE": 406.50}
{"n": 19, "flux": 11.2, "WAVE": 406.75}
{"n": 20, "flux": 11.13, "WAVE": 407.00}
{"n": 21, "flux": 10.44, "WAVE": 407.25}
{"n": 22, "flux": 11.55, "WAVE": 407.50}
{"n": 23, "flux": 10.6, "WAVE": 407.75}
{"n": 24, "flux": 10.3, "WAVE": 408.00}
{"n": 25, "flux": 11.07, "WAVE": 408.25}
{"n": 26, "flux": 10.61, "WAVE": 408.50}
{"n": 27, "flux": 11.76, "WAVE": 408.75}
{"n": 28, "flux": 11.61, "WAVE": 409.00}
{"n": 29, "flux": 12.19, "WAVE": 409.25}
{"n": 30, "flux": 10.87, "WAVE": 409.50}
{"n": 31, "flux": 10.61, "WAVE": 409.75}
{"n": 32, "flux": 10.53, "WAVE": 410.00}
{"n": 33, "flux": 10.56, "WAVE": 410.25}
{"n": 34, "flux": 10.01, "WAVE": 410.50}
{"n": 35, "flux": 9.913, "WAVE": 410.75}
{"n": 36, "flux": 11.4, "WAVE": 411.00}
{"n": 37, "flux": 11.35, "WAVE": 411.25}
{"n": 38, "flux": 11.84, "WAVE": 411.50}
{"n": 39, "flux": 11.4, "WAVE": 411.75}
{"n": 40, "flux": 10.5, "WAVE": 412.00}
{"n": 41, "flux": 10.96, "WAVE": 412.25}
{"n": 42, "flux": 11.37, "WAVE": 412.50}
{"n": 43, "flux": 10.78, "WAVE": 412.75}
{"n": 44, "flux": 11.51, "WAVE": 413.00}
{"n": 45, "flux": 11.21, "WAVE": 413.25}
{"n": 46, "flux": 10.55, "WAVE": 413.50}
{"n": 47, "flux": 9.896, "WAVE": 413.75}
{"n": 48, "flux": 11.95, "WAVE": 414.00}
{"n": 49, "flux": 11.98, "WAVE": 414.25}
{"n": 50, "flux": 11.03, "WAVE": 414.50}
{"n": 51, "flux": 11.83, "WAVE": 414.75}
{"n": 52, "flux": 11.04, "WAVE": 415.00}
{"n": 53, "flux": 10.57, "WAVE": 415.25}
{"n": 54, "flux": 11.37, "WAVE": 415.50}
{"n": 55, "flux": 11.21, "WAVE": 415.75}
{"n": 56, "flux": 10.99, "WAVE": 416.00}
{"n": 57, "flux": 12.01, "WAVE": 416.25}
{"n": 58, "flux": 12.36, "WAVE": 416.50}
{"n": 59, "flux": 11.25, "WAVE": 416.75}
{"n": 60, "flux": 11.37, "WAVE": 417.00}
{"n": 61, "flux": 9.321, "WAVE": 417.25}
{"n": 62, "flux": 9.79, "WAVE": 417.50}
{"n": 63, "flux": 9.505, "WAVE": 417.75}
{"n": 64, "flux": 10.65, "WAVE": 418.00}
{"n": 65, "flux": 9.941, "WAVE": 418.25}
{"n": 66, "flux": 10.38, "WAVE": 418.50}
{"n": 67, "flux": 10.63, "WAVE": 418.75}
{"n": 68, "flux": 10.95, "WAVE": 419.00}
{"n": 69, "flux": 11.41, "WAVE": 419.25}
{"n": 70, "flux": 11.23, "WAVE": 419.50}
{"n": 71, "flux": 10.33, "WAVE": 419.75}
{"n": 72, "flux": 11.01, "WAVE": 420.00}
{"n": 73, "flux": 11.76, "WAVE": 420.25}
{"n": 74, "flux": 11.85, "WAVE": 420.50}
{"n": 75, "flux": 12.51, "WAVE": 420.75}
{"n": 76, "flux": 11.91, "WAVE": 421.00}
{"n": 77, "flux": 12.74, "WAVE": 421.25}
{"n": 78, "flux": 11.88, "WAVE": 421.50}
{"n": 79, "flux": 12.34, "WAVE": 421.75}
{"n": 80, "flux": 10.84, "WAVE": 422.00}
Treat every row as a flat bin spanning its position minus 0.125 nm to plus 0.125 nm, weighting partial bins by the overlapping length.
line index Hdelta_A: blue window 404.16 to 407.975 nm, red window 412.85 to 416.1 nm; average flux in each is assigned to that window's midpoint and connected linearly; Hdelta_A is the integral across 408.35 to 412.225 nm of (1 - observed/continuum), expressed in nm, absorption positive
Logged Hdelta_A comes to 0.06 nm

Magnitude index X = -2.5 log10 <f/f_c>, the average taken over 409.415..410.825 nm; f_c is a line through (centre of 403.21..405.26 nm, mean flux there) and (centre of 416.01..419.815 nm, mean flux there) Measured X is 0.051 mag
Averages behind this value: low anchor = 11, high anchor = 10.8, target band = 10.4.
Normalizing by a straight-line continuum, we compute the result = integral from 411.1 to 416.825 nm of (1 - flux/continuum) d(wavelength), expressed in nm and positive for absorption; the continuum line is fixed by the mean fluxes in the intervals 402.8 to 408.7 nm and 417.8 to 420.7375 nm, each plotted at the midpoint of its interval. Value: -0.16 nm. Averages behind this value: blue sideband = 11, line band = 11.3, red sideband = 10.9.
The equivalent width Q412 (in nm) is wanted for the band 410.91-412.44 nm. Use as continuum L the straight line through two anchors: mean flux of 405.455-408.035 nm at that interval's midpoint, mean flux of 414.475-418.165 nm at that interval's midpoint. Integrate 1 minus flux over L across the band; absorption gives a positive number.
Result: -0.04 nm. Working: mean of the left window 10.9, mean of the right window 10.9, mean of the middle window 11.2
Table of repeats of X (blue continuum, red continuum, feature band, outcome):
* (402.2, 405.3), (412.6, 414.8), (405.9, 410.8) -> 0.03 mag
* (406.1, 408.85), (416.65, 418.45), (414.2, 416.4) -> -0.09 mag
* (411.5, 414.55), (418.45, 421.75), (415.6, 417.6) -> 0.02 mag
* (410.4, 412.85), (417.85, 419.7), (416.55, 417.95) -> 0.04 mag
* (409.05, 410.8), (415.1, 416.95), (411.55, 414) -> 0.01 mag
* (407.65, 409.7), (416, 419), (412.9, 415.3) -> -0.03 mag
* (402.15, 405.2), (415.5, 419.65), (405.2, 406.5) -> 0.01 mag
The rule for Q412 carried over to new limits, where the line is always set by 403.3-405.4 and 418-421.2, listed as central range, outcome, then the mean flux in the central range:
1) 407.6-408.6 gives 0.04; 10.7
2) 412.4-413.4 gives 0.00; 11.2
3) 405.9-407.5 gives 0.02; 11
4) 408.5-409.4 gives -0.04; 11.7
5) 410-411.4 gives 0.06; 10.7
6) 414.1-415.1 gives -0.03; 11.5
